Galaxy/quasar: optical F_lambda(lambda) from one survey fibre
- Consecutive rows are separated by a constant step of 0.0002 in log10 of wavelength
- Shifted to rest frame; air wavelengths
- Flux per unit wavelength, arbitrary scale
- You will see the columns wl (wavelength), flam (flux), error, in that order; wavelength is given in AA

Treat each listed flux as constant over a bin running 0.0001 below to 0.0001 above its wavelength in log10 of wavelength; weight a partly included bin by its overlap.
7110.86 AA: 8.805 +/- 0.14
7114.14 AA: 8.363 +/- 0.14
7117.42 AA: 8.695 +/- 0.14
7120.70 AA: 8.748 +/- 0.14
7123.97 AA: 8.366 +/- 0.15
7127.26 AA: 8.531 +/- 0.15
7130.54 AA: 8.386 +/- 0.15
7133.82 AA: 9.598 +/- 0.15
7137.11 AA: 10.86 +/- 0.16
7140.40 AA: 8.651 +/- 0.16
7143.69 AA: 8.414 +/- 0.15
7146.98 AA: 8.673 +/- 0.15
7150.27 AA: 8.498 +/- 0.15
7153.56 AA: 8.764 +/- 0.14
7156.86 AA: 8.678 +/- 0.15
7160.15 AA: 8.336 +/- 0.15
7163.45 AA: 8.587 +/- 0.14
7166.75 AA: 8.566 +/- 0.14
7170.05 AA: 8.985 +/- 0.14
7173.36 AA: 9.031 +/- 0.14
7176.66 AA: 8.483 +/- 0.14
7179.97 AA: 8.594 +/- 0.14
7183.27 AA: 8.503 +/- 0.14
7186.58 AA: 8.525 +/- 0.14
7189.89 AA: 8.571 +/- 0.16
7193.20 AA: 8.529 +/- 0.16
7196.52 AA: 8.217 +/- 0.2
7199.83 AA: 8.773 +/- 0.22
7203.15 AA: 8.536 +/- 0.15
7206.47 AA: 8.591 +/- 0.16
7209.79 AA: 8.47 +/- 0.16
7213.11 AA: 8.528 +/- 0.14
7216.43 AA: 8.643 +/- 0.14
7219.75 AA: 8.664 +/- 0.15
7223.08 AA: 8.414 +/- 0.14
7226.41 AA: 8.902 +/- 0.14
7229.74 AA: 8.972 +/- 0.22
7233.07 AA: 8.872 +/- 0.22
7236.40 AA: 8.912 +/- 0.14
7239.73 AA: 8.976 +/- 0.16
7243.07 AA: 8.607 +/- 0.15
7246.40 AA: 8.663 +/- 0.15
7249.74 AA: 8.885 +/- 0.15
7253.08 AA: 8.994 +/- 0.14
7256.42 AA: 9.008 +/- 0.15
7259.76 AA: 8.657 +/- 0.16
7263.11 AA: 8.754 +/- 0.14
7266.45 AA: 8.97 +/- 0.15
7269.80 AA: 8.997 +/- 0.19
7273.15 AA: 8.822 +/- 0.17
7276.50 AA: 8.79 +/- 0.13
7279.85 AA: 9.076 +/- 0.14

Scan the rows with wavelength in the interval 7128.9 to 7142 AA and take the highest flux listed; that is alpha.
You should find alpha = 10.86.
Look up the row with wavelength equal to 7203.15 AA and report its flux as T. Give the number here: 8.536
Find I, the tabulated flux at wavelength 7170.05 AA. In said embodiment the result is 8.985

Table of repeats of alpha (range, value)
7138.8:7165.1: 8.764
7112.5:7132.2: 8.748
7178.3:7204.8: 8.773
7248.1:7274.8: 9.008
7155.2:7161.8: 8.678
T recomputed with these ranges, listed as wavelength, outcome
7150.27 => 8.498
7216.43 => 8.643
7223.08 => 8.414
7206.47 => 8.591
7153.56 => 8.764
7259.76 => 8.657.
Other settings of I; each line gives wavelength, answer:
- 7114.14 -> 8.363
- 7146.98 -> 8.673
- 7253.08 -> 8.994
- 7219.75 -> 8.664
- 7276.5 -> 8.79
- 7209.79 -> 8.47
